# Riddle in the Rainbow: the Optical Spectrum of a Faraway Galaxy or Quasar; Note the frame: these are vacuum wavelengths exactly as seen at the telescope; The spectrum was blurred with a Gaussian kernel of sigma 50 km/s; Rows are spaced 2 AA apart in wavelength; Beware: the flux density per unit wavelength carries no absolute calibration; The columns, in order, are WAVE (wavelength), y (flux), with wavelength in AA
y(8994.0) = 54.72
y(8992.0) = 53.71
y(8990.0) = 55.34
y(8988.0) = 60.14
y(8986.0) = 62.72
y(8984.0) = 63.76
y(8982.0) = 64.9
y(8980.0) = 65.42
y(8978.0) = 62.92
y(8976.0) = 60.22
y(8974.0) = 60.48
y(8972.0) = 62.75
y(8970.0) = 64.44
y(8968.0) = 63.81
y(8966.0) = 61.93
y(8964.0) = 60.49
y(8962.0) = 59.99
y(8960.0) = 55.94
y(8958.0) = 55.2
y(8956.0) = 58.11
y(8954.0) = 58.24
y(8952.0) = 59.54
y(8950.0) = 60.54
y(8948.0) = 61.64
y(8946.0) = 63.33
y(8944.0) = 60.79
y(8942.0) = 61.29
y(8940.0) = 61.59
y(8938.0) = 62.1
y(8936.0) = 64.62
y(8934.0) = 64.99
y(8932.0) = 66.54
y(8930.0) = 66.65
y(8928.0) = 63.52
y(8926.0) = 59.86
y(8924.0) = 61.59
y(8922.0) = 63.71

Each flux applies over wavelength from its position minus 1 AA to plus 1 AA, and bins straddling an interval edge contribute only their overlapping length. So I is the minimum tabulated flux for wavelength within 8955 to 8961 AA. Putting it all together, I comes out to 55.2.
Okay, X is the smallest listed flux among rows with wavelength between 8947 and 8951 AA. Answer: 60.54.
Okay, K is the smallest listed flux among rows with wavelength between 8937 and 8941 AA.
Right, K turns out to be 61.59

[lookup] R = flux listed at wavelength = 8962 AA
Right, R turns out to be 59.99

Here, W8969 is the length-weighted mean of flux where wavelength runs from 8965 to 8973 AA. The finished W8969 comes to 63.2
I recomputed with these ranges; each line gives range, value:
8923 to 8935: 59.86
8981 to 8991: 55.34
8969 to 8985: 60.22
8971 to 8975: 60.48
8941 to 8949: 60.79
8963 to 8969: 60.49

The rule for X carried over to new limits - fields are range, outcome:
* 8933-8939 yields 62.1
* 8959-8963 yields 55.94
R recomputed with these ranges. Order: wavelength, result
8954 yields 58.24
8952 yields 59.54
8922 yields 63.71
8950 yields 60.54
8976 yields 60.22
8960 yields 55.94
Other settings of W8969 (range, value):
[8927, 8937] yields 65.3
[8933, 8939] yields 63.9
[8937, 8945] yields 61.4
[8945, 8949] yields 62.5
